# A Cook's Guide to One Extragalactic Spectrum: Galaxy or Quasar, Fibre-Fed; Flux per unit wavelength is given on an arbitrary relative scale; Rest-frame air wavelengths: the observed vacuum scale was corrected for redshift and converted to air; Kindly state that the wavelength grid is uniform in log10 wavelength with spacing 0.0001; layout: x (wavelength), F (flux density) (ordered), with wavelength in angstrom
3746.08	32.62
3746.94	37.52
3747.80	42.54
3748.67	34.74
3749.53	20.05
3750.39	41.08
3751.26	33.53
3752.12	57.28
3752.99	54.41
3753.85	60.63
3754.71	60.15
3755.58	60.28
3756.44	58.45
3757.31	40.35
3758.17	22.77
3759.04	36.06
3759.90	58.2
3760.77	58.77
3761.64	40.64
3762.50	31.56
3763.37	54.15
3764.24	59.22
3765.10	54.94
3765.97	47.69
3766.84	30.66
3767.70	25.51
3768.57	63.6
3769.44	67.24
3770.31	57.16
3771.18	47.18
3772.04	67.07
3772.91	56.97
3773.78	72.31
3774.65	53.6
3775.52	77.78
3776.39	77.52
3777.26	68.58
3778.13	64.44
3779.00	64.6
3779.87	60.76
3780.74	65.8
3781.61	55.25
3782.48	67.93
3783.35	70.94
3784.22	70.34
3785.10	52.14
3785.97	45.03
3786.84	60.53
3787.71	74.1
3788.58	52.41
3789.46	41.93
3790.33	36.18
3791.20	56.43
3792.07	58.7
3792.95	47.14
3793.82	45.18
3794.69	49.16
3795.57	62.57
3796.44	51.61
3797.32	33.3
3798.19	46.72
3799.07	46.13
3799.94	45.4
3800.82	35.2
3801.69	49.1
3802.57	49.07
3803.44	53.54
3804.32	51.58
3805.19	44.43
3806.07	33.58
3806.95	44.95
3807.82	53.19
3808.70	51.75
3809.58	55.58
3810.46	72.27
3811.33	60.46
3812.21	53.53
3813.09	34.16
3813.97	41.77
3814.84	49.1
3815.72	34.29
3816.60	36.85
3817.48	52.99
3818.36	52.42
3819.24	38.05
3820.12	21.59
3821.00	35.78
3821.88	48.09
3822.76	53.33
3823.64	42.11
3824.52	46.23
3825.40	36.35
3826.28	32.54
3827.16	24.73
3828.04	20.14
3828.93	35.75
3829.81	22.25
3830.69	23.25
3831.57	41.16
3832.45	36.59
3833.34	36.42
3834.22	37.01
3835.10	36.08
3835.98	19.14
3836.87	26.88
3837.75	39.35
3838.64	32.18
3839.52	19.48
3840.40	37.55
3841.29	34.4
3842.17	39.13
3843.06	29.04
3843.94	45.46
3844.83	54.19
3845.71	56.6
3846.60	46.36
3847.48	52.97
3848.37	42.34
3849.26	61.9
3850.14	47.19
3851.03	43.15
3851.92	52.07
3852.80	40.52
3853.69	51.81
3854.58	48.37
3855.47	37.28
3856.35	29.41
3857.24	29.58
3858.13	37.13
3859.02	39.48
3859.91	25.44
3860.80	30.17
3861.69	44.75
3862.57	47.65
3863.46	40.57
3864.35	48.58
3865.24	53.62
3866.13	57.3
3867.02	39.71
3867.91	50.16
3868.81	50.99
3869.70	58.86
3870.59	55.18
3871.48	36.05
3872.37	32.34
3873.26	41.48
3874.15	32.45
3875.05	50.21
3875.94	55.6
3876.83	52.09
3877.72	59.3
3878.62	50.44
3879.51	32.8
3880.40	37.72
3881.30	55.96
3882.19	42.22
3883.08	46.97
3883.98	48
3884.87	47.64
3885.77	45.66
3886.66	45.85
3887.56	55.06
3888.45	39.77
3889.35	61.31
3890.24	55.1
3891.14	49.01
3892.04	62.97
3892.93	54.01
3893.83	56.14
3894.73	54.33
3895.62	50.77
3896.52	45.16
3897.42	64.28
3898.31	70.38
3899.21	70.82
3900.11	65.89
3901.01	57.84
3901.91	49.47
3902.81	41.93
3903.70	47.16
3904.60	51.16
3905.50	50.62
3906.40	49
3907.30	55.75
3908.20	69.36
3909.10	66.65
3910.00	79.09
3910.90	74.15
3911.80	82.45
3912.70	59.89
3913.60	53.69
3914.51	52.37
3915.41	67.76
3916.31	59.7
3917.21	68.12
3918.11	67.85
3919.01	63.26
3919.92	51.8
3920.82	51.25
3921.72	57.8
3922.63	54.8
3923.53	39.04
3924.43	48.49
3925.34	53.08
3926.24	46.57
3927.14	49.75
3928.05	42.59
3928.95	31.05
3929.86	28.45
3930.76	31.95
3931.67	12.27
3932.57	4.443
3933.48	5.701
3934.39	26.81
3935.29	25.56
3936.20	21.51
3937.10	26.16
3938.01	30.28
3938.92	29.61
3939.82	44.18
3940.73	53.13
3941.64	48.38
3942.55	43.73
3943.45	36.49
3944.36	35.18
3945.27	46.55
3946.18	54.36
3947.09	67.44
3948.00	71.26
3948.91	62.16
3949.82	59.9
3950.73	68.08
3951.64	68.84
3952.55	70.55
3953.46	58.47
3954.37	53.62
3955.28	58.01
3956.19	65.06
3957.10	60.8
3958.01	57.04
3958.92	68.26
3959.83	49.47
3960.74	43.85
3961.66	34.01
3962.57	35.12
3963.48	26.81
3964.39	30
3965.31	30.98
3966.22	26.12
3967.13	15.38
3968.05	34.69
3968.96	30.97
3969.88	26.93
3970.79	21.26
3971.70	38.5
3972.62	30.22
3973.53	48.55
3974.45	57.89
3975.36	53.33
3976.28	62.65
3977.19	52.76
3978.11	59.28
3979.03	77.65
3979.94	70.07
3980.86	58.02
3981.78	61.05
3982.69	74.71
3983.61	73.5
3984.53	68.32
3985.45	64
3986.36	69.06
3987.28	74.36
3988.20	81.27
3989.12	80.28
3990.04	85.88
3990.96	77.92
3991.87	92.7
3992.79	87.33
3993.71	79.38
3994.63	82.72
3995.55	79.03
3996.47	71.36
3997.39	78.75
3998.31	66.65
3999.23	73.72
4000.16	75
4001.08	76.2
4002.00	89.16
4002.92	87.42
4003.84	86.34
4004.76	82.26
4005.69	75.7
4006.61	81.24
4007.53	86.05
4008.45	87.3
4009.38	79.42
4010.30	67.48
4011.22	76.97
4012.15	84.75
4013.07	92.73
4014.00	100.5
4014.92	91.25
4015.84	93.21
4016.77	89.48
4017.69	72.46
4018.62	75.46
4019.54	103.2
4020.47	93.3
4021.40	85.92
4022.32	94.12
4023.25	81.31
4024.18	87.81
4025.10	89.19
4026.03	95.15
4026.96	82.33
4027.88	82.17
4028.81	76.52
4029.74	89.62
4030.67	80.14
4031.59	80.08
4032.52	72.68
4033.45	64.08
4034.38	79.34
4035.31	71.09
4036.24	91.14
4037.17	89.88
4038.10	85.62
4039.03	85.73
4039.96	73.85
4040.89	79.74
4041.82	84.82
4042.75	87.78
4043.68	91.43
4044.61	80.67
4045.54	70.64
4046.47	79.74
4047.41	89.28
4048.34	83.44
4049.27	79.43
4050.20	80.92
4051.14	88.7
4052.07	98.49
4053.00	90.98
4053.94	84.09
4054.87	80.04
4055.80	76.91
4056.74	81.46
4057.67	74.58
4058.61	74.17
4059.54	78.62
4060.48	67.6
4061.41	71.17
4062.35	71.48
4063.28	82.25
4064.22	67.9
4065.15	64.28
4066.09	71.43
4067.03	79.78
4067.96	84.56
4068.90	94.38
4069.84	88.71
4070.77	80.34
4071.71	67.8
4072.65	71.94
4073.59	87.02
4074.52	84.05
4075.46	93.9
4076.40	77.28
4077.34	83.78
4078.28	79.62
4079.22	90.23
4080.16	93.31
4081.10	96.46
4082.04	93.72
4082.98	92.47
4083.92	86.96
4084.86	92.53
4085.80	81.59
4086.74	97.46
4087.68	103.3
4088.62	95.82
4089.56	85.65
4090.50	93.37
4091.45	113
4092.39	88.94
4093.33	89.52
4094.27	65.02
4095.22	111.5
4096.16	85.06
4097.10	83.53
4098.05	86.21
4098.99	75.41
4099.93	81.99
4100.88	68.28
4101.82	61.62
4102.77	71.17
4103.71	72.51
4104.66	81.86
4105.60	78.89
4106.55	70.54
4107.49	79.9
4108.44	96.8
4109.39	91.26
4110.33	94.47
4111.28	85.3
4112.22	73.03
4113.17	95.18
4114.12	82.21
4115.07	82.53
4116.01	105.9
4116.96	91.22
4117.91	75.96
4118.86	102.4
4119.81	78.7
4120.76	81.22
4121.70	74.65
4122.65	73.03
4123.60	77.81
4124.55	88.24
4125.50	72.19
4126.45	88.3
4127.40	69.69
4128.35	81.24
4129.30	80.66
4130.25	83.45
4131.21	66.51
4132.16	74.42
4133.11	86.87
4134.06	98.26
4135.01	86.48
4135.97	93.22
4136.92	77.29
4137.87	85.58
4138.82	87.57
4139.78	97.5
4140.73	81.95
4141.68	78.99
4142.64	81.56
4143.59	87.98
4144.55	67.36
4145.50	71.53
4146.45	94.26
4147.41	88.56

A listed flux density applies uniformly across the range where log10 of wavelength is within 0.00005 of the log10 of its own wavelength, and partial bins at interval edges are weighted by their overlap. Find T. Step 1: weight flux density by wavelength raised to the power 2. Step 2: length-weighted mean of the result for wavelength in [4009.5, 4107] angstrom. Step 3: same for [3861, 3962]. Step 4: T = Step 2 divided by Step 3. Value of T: 1.79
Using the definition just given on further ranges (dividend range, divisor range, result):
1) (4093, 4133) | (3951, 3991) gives 1.62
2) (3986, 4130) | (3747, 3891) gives 2.01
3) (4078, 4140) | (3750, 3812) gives 1.89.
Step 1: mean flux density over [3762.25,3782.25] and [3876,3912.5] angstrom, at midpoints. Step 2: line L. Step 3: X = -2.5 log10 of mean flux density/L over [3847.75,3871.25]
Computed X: 0.24 mag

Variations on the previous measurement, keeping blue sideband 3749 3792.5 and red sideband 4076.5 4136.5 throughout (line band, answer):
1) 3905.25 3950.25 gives 0.38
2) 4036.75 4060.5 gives -0.04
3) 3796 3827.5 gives 0.28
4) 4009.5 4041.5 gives -0.09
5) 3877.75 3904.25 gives 0.25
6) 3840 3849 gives 0.35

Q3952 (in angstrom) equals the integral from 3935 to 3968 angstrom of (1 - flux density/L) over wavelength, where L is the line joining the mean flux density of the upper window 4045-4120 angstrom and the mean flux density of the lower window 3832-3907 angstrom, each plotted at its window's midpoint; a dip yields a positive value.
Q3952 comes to 7.6 angstrom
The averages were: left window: 46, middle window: 46.5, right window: 83.8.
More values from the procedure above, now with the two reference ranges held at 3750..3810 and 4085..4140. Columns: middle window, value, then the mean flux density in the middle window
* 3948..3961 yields 1.6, 61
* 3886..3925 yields 4.4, 57.4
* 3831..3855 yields 7.3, 40.9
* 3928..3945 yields 9.4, 30.3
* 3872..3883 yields 3.0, 45.4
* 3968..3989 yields 4.4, 56.9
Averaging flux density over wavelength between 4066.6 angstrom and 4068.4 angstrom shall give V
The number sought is 82.5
